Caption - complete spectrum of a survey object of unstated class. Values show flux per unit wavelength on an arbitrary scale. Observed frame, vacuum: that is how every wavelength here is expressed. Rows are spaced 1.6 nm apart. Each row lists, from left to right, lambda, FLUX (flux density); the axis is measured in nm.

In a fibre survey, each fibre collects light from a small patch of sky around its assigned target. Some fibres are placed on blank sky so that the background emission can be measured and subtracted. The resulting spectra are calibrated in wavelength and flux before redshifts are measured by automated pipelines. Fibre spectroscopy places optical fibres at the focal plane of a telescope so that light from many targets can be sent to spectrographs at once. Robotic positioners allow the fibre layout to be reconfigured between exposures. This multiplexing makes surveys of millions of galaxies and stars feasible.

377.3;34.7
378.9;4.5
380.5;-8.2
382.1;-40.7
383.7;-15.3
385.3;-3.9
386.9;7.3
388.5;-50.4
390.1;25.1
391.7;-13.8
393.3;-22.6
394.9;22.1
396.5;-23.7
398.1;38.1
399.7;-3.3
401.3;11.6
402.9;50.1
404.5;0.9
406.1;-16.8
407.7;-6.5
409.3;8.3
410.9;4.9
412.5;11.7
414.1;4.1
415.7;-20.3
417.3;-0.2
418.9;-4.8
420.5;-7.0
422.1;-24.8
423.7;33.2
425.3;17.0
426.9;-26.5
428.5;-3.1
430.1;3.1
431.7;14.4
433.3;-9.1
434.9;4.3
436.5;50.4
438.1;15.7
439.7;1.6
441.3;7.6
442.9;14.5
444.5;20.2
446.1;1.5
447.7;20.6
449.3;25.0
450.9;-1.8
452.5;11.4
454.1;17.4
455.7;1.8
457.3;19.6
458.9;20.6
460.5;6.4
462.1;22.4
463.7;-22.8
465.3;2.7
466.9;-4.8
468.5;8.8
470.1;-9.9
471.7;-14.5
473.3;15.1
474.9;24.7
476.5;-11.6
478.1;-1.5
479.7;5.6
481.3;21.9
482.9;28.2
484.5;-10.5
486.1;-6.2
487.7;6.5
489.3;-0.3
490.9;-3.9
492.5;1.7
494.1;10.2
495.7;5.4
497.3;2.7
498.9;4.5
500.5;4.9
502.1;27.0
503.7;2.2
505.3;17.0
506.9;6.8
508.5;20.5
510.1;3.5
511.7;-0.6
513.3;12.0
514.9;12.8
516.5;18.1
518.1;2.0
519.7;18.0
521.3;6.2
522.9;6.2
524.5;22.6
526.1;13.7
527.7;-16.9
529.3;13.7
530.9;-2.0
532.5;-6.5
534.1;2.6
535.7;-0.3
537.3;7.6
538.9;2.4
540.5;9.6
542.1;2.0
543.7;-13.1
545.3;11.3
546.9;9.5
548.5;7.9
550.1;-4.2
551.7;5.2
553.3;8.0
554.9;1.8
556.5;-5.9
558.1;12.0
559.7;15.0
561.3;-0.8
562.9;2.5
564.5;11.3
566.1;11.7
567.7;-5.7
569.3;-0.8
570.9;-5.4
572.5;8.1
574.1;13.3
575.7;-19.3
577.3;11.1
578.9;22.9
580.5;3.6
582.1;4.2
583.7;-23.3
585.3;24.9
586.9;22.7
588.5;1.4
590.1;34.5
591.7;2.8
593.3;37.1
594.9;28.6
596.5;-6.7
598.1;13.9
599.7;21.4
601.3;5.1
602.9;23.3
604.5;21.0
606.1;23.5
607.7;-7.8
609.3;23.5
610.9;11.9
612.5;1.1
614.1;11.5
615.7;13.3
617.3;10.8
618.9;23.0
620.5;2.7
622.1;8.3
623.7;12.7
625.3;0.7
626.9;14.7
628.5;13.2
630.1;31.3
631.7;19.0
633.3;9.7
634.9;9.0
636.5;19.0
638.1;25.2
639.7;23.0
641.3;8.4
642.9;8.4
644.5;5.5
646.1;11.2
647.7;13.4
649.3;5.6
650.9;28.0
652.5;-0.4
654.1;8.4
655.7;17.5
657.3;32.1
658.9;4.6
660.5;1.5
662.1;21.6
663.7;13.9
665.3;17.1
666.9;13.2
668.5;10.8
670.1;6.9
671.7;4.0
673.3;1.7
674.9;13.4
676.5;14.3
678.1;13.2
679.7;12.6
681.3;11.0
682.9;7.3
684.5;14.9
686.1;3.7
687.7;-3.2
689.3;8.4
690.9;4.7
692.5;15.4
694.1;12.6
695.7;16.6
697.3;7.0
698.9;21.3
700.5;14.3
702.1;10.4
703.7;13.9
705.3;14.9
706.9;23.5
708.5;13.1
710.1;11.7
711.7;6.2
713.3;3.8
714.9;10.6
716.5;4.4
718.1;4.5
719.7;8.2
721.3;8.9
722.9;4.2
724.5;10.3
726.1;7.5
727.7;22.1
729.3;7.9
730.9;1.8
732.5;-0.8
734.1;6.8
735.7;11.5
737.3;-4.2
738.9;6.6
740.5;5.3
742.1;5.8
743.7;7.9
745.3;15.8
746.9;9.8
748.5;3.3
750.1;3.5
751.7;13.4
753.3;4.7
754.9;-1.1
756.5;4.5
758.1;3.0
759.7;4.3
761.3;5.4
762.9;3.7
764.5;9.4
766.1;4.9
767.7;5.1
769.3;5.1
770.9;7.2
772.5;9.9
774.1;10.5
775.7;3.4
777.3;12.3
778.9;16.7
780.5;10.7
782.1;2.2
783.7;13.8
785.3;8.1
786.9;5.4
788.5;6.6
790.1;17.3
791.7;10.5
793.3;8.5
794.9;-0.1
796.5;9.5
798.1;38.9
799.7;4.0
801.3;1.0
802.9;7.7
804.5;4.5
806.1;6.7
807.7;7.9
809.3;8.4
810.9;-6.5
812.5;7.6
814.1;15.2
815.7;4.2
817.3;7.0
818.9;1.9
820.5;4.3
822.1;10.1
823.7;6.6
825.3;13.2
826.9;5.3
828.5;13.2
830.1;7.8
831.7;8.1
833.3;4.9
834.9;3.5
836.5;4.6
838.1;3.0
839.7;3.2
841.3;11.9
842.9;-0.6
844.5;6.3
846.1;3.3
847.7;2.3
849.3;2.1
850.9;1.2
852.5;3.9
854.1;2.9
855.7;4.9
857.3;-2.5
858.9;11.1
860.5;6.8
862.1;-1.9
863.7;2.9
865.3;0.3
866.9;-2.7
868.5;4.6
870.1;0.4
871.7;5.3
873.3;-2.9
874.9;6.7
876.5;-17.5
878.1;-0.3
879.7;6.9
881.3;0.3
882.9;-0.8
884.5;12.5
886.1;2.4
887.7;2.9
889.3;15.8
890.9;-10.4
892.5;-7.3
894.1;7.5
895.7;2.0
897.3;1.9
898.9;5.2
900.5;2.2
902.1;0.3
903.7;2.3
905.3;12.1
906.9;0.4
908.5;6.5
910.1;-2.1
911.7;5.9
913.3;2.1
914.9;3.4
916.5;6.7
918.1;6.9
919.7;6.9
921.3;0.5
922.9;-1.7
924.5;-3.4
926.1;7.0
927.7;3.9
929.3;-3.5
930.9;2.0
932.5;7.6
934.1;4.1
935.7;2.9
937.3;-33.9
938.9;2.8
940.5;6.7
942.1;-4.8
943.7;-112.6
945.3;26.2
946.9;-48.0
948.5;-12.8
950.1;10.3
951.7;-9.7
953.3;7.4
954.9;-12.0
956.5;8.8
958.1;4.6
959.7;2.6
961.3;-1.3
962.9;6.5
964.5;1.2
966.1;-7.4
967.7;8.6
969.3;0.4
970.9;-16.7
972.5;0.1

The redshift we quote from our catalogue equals 0.59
